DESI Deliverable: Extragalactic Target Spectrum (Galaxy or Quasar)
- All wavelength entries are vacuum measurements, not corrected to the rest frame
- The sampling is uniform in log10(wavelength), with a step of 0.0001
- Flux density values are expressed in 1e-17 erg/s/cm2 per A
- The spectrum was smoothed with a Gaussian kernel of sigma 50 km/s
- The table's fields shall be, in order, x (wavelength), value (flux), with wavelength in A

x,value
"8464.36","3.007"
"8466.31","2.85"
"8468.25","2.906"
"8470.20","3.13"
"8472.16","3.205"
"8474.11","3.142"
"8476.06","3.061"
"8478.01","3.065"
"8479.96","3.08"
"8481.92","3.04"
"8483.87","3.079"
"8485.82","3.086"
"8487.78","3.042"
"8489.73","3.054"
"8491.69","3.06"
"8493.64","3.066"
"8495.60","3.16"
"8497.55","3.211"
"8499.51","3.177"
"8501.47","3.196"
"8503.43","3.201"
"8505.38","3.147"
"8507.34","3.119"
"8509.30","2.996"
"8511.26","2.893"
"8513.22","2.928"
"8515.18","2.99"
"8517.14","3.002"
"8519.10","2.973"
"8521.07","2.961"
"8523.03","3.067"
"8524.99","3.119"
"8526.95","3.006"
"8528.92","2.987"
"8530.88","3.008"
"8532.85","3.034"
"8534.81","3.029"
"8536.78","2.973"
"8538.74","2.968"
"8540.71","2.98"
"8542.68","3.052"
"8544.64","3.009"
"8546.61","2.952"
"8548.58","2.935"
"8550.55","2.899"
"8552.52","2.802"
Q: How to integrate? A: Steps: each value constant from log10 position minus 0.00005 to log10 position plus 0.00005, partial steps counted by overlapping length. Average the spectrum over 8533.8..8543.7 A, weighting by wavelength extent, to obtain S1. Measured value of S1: 3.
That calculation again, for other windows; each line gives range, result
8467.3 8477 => 3.09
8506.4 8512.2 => 3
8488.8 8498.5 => 3.11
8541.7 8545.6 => 3.04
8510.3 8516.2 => 2.94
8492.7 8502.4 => 3.16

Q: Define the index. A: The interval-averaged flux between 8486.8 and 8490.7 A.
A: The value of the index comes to 3.05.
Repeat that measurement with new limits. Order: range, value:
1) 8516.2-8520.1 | 2.98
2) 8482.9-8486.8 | 3.08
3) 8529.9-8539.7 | 3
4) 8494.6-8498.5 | 3.19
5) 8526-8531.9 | 3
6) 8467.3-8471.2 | 3.01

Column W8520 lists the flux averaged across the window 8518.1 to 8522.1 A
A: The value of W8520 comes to 2.97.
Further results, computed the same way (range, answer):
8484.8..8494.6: 3.06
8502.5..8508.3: 3.16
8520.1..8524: 3.02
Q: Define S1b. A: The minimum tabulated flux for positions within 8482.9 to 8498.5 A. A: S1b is 3.042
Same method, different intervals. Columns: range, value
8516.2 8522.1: 2.961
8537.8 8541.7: 2.968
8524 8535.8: 2.987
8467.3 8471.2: 2.906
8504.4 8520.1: 2.893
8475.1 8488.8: 3.04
